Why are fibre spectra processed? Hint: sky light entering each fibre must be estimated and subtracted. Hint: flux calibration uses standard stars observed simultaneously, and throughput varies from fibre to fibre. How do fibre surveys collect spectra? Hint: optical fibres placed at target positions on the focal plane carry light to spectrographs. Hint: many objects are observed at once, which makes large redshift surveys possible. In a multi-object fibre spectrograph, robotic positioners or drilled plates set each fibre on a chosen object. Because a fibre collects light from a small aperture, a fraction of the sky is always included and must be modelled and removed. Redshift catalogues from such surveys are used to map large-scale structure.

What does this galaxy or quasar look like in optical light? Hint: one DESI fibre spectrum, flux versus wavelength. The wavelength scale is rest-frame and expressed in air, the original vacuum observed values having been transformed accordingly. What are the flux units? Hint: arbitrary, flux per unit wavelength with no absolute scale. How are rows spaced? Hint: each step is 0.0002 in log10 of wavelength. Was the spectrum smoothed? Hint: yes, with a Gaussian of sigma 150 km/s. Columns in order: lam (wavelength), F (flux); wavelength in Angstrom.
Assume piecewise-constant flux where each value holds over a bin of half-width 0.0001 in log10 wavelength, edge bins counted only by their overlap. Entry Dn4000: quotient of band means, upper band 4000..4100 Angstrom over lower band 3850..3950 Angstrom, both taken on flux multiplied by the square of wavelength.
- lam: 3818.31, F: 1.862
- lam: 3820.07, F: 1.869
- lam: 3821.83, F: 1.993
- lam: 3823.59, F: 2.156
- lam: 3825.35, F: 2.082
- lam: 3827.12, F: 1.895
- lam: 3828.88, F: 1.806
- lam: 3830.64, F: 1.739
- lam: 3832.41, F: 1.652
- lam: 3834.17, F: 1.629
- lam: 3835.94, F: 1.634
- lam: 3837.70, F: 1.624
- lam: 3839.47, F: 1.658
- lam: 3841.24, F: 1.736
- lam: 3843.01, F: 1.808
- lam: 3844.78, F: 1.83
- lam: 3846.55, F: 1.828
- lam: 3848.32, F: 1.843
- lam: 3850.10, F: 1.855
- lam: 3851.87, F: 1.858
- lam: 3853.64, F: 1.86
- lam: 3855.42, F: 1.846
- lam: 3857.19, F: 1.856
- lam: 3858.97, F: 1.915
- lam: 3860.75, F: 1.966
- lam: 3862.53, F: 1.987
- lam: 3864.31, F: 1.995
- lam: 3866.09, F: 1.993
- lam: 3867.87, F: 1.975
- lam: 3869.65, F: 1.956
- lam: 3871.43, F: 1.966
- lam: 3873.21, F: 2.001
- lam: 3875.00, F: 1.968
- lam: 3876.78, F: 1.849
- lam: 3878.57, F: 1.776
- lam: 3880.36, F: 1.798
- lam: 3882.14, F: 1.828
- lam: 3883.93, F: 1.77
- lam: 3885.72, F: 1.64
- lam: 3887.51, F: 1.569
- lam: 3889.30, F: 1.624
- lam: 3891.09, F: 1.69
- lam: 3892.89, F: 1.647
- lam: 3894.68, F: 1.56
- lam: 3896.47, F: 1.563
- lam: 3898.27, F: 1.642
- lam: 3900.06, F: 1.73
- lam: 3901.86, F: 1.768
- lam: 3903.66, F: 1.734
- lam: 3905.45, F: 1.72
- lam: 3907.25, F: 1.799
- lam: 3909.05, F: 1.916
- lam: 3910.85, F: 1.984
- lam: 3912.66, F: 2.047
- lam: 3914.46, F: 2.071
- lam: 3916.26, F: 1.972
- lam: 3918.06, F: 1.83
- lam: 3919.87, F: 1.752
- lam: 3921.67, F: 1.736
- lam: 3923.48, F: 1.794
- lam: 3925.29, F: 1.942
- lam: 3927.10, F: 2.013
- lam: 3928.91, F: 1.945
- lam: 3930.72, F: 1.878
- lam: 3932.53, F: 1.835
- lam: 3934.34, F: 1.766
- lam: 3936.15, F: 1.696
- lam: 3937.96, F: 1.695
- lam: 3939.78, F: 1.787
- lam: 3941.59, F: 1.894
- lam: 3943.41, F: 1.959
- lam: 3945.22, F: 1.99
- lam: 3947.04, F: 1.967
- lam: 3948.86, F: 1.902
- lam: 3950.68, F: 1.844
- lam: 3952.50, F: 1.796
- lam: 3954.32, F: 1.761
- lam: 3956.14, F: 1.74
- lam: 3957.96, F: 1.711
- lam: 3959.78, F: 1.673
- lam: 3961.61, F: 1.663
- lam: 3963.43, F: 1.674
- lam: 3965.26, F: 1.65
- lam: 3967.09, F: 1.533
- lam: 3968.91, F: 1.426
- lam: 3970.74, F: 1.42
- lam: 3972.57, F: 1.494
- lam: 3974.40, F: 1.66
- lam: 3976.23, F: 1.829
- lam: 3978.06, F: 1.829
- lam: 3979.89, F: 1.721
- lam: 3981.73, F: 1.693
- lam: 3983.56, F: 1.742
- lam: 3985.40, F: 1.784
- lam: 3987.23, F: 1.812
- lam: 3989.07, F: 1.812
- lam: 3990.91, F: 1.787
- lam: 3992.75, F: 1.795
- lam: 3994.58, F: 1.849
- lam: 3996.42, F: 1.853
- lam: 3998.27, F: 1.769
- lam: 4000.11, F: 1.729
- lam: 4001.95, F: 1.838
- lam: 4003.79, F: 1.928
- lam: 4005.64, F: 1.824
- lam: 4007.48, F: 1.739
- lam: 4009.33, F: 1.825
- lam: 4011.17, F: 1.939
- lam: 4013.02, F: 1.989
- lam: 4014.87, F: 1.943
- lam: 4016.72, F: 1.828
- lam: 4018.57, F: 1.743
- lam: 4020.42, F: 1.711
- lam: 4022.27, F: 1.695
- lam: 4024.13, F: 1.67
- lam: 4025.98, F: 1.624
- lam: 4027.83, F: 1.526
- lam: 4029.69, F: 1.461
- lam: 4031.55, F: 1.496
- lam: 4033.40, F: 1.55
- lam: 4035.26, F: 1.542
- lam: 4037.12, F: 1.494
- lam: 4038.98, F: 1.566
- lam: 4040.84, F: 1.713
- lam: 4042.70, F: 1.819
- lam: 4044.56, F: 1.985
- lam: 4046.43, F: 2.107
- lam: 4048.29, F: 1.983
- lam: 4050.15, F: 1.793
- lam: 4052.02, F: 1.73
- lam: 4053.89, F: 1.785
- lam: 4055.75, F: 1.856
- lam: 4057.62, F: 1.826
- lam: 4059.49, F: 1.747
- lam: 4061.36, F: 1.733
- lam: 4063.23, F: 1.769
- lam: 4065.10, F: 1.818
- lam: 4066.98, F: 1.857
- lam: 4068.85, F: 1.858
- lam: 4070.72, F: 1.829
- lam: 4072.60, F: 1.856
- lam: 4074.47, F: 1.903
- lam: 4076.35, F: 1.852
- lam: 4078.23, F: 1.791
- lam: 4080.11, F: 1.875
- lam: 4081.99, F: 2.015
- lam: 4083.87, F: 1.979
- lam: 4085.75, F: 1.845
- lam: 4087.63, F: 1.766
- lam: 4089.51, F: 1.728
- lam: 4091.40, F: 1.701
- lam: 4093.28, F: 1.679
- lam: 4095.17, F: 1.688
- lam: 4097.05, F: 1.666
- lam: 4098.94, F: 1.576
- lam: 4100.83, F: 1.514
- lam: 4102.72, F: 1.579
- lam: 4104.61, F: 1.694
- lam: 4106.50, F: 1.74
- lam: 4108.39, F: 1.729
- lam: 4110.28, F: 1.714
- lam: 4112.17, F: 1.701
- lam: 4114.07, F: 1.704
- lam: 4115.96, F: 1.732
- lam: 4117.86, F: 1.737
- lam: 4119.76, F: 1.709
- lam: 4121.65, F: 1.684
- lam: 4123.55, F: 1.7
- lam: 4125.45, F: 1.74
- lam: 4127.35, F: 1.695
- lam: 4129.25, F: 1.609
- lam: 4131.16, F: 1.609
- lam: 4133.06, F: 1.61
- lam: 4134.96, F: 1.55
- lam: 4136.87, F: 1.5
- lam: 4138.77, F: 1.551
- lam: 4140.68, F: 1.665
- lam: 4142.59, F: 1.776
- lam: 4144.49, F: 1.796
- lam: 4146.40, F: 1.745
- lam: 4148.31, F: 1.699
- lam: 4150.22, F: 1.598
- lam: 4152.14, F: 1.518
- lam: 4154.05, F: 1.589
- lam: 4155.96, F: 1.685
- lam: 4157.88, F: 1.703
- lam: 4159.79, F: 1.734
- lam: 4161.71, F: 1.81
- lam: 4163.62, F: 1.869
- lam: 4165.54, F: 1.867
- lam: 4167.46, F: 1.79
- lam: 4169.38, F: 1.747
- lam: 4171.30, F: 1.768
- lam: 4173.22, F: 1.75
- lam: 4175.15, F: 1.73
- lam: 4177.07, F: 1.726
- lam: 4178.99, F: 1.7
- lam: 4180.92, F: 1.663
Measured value 1.0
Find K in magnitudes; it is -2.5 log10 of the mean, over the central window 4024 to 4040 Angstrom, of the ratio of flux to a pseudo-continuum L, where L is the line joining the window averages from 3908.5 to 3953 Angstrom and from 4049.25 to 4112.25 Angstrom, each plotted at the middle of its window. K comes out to 0.171 mag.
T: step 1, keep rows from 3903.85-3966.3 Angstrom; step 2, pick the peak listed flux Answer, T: 2.071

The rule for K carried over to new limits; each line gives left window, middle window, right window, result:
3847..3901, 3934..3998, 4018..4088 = 0.027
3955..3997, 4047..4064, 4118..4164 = -0.076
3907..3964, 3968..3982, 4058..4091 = 0.132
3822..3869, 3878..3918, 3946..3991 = 0.015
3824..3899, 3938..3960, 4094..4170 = -0.042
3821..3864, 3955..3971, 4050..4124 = 0.114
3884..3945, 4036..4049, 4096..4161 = -0.053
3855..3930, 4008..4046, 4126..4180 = 0.032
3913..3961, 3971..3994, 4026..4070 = 0.038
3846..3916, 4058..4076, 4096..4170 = -0.060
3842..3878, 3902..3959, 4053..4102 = 0.009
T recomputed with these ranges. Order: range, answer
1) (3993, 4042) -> 1.989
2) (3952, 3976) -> 1.796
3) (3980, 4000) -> 1.853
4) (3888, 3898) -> 1.69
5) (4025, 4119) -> 2.107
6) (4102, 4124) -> 1.74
